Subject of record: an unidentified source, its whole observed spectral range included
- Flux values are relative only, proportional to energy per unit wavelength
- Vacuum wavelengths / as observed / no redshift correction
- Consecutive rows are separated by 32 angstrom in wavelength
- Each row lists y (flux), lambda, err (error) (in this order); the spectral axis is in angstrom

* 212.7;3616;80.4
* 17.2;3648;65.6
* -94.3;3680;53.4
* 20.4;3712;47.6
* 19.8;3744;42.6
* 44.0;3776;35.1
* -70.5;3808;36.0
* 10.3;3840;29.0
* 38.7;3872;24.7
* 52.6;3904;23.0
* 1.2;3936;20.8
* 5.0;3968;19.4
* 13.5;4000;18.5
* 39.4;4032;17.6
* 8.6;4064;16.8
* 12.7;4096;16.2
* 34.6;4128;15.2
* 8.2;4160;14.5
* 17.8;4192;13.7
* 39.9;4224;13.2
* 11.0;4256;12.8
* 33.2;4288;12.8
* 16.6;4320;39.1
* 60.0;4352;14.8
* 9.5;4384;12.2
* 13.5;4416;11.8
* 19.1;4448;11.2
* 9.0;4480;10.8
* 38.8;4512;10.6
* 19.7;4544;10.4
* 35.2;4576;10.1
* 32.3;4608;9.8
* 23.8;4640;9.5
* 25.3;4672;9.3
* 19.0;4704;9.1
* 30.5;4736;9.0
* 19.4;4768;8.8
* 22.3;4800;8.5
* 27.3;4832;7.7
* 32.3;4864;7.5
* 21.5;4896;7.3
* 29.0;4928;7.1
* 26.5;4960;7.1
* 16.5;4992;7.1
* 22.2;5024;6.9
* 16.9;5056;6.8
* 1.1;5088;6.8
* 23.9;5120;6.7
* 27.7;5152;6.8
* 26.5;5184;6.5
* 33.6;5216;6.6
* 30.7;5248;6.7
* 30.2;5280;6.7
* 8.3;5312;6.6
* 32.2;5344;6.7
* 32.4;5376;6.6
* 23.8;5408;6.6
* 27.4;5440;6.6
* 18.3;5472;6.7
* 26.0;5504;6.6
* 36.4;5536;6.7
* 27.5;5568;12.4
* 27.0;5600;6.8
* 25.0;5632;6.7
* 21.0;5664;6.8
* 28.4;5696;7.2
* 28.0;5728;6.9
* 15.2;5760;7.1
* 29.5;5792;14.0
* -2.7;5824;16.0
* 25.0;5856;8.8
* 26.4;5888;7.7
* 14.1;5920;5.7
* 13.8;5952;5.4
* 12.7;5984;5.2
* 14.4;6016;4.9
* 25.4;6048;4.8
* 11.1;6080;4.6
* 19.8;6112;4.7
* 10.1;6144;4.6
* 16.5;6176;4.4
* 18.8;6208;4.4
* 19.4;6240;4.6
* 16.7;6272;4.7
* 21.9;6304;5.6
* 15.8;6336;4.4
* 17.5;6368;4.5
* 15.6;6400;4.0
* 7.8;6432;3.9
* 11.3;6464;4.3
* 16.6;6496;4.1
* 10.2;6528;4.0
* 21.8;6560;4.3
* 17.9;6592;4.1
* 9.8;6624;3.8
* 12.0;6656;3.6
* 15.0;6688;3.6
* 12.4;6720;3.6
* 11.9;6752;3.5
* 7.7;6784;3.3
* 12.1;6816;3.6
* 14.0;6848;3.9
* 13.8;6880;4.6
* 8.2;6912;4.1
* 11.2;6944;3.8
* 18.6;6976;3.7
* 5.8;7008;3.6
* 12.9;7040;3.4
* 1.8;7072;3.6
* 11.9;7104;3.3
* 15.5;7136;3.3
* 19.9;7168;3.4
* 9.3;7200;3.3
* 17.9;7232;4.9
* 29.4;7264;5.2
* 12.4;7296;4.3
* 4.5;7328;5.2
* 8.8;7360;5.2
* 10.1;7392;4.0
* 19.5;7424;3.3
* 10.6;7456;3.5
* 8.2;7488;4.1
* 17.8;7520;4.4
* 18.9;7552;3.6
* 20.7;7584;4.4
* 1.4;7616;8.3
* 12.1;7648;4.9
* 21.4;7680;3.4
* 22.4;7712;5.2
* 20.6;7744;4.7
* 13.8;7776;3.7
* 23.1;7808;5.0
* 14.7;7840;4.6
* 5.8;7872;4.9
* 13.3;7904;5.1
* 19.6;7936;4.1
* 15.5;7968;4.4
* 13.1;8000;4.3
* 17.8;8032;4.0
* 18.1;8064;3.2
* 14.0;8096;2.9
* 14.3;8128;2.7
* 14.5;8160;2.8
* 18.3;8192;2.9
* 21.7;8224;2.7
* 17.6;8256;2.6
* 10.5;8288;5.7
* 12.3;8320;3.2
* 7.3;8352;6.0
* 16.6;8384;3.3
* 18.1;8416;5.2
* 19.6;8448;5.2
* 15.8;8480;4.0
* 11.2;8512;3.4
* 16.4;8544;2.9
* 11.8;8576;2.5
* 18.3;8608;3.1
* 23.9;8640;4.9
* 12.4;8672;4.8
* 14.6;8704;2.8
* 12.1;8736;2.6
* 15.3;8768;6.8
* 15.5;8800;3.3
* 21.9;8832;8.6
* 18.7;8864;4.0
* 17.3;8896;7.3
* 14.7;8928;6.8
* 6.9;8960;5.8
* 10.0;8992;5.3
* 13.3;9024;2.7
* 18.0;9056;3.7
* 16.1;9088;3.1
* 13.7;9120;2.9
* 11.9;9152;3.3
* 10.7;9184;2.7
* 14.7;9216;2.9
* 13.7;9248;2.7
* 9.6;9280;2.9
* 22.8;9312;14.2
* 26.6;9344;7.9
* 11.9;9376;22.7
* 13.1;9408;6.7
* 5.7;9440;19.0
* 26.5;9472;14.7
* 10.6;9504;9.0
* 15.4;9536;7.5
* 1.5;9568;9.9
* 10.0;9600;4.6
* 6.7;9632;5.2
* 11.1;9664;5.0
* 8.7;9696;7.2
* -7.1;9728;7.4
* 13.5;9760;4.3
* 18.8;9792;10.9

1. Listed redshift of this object 0.11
